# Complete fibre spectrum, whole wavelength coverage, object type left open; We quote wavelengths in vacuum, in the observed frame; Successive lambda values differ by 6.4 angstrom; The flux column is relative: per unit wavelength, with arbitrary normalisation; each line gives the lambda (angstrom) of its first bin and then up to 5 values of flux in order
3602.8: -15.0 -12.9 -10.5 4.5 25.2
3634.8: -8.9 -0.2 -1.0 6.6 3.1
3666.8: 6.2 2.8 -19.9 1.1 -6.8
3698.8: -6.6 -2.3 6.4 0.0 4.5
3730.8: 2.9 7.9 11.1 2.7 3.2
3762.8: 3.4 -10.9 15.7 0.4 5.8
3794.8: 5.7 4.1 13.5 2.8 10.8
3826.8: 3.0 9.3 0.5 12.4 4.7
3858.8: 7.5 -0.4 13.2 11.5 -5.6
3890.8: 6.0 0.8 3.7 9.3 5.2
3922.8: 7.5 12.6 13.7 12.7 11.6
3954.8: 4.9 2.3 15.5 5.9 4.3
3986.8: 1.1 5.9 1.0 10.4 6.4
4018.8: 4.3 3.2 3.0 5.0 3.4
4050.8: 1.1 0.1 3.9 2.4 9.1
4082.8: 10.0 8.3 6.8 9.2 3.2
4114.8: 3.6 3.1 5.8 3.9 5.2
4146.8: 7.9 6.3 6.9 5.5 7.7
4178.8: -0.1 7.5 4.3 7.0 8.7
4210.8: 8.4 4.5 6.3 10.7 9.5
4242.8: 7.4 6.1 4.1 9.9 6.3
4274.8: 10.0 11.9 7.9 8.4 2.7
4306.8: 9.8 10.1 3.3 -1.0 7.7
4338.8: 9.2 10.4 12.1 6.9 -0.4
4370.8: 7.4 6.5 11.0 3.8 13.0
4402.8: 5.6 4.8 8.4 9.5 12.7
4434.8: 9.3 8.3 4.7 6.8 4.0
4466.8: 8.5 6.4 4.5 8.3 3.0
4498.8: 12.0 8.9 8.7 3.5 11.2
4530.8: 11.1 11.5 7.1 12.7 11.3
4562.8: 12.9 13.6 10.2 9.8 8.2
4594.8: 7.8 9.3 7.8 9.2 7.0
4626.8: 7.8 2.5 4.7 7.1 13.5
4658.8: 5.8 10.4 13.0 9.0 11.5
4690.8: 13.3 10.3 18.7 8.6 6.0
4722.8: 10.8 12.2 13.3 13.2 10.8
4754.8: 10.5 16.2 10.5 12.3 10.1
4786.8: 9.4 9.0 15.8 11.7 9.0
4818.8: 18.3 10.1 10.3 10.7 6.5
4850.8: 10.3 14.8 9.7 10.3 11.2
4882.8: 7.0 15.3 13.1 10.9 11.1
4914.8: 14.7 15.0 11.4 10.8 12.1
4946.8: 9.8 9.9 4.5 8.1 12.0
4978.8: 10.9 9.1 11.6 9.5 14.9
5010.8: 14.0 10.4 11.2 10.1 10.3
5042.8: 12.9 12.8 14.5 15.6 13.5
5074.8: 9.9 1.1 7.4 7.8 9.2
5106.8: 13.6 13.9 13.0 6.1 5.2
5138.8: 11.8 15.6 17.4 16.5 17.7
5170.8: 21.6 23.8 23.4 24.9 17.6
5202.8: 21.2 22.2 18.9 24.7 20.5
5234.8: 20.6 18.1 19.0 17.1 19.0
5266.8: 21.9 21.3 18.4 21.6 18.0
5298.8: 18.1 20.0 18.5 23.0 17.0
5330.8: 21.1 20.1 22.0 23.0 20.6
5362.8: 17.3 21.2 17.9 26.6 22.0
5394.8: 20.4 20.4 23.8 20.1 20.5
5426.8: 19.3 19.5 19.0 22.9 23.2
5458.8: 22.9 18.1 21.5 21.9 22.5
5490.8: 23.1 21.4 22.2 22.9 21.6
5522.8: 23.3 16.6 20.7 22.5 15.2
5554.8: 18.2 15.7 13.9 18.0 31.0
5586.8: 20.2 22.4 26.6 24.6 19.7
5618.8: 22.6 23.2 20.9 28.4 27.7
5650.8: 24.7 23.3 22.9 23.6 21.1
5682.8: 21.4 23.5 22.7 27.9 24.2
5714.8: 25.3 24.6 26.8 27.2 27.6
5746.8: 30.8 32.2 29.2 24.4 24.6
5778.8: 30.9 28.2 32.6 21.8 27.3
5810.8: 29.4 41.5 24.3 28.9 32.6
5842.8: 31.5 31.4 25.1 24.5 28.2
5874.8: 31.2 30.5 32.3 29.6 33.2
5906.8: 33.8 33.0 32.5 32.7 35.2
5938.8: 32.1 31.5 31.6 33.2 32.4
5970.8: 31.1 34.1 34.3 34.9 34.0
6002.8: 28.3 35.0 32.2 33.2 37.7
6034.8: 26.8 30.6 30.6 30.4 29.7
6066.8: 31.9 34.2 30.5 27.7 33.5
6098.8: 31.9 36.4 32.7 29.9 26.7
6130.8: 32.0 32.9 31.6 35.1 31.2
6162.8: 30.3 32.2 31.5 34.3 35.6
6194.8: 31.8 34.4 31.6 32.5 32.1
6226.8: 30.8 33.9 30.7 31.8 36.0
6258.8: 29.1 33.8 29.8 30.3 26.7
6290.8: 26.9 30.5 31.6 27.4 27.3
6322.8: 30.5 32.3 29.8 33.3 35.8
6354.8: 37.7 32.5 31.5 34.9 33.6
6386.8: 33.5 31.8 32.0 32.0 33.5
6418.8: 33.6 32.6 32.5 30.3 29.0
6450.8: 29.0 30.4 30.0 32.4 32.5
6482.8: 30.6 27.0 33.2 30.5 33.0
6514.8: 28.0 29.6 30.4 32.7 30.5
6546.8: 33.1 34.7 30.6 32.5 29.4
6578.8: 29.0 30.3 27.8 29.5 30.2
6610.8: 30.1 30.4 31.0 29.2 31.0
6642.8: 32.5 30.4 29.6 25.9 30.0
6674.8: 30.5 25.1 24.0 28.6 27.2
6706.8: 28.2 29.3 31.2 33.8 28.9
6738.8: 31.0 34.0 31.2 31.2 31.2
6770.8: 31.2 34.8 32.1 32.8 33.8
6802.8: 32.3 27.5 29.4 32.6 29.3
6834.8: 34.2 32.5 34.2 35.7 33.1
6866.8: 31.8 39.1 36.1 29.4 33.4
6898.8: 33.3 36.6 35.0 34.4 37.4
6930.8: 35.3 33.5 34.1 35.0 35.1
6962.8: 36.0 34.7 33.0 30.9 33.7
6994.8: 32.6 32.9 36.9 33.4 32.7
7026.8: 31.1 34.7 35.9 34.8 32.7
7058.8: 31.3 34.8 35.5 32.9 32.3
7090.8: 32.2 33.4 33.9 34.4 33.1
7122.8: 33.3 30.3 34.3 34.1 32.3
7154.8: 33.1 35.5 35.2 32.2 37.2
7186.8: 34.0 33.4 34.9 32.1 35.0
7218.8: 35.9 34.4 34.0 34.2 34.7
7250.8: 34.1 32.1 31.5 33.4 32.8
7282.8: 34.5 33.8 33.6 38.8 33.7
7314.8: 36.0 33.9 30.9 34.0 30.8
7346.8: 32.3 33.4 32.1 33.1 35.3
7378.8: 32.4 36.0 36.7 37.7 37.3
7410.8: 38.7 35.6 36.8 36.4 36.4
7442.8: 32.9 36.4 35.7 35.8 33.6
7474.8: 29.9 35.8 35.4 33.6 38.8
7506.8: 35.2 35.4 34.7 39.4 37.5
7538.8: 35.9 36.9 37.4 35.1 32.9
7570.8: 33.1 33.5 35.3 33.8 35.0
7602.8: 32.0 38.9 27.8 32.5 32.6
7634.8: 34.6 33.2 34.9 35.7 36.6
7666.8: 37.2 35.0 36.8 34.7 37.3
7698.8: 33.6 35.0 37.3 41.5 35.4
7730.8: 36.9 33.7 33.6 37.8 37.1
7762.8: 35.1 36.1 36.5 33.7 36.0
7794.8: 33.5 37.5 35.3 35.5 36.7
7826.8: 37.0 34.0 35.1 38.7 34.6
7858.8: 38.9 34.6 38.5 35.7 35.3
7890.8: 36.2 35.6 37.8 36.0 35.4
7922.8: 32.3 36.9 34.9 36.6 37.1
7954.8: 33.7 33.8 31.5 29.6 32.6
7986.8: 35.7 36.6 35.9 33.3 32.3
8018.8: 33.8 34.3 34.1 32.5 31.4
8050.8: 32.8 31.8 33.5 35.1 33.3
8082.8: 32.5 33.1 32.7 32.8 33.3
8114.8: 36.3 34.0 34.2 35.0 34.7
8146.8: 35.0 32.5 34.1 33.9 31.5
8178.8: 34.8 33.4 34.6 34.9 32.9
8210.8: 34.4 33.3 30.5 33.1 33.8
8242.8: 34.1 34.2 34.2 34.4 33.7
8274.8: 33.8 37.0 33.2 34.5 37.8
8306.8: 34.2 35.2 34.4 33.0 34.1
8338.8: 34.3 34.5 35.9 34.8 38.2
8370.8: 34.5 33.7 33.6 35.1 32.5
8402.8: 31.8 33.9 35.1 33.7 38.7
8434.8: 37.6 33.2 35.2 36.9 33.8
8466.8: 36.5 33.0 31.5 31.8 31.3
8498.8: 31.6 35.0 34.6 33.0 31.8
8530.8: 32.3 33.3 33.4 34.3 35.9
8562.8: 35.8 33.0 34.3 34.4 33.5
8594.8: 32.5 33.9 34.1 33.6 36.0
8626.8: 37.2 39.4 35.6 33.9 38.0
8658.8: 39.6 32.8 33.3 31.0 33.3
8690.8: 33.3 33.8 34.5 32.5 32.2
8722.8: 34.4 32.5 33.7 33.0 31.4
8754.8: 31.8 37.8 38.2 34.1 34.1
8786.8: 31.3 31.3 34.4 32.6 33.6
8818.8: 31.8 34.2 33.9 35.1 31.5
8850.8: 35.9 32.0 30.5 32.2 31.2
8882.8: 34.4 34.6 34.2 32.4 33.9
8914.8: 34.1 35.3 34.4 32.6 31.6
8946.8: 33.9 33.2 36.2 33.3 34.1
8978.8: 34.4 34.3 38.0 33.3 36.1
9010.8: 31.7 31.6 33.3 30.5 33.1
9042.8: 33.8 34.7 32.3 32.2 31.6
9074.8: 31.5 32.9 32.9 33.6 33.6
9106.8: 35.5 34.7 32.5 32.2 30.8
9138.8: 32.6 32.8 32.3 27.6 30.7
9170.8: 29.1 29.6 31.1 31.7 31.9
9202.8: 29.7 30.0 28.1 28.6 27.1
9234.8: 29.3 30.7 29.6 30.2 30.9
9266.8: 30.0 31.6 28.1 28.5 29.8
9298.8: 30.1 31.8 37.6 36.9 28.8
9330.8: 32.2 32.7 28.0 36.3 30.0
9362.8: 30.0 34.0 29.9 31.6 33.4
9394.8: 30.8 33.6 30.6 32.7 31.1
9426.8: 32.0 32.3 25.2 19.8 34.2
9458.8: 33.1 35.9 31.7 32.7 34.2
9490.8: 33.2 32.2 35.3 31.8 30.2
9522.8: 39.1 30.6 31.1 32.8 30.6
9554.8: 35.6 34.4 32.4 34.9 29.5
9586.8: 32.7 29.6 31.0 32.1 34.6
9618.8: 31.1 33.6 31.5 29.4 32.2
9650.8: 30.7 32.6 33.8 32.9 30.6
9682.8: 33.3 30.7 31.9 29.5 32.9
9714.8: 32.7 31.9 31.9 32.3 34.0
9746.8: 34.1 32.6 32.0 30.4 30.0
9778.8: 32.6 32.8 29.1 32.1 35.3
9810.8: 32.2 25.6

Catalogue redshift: 0.29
